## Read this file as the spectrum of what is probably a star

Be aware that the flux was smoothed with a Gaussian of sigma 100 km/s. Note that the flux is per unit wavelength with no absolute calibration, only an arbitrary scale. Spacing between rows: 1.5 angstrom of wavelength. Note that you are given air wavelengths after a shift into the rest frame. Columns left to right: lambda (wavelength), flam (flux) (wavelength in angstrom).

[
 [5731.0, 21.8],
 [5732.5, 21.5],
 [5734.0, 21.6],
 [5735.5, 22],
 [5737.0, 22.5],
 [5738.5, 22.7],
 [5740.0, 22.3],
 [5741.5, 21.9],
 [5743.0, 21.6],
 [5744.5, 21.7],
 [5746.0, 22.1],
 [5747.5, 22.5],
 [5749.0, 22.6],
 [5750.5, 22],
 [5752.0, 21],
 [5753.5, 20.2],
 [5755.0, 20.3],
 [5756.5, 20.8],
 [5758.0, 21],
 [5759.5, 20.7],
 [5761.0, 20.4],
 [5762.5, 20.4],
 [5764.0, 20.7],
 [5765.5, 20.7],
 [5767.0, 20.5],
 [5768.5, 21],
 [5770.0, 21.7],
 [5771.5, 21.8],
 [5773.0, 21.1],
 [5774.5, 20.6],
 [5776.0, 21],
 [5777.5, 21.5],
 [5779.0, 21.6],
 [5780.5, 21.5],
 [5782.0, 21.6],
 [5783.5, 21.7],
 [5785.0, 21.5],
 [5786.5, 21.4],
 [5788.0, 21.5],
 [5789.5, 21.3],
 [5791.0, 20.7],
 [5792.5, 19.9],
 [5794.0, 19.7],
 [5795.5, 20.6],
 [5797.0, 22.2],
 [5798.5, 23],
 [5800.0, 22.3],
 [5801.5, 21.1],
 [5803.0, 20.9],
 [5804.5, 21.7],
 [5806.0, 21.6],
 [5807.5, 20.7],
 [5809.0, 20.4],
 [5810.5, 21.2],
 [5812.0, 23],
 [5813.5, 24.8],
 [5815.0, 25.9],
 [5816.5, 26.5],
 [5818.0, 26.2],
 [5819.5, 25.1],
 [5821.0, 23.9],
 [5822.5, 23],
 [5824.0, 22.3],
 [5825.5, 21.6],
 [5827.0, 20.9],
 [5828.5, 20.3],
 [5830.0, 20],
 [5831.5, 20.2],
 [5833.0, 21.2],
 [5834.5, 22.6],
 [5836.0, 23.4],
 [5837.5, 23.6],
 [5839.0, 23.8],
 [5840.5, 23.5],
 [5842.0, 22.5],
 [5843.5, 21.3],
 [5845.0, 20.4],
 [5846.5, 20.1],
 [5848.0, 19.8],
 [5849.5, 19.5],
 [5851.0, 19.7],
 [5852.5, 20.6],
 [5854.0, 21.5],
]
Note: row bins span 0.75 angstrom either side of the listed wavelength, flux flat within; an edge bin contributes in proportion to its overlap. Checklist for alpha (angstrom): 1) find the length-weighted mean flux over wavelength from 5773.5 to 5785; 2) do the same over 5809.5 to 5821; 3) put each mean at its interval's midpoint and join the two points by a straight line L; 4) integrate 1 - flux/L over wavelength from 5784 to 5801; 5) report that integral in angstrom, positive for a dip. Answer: 0.9 angstrom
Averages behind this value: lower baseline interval 21.4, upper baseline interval 24.5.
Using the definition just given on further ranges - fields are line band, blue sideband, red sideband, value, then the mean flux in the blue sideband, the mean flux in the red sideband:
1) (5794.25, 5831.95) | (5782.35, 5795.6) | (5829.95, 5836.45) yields -1.91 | 21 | 21.6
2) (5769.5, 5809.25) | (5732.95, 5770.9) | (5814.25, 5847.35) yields 1.26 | 21.4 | 22.6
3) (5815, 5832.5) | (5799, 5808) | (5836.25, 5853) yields -1.15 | 21.4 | 21.4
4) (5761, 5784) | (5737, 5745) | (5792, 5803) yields 0.53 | 22.1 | 21.3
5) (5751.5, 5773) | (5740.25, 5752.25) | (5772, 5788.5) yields 0.87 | 22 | 21.4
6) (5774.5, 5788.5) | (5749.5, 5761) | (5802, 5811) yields -0.30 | 20.9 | 21.1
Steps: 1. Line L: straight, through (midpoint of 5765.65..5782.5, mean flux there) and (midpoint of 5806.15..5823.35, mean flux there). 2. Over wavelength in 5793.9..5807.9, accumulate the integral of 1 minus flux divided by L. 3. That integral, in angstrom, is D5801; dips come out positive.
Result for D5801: 0.8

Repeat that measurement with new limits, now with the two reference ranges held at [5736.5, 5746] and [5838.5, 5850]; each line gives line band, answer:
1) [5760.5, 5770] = 0.5 angstrom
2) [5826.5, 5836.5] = 0.1 angstrom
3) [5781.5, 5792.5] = 0.2 angstrom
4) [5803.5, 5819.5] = -1.2 angstrom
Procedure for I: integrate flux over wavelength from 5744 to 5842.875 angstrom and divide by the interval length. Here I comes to 21.8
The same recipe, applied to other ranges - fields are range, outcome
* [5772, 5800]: 21.3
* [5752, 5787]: 21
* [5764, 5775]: 21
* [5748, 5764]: 21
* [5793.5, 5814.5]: 21.7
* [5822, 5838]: 21.7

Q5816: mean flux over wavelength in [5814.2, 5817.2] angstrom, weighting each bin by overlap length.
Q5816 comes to 26.2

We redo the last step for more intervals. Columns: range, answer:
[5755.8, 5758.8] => 20.9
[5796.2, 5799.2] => 22.6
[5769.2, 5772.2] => 21.7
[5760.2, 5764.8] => 20.5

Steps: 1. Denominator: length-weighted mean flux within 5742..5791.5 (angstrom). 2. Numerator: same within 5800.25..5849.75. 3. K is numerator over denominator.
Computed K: 1.0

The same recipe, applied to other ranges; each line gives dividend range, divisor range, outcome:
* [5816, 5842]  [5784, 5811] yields 1.07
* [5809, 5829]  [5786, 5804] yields 1.10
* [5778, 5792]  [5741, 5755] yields 0.99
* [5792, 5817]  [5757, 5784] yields 1.05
